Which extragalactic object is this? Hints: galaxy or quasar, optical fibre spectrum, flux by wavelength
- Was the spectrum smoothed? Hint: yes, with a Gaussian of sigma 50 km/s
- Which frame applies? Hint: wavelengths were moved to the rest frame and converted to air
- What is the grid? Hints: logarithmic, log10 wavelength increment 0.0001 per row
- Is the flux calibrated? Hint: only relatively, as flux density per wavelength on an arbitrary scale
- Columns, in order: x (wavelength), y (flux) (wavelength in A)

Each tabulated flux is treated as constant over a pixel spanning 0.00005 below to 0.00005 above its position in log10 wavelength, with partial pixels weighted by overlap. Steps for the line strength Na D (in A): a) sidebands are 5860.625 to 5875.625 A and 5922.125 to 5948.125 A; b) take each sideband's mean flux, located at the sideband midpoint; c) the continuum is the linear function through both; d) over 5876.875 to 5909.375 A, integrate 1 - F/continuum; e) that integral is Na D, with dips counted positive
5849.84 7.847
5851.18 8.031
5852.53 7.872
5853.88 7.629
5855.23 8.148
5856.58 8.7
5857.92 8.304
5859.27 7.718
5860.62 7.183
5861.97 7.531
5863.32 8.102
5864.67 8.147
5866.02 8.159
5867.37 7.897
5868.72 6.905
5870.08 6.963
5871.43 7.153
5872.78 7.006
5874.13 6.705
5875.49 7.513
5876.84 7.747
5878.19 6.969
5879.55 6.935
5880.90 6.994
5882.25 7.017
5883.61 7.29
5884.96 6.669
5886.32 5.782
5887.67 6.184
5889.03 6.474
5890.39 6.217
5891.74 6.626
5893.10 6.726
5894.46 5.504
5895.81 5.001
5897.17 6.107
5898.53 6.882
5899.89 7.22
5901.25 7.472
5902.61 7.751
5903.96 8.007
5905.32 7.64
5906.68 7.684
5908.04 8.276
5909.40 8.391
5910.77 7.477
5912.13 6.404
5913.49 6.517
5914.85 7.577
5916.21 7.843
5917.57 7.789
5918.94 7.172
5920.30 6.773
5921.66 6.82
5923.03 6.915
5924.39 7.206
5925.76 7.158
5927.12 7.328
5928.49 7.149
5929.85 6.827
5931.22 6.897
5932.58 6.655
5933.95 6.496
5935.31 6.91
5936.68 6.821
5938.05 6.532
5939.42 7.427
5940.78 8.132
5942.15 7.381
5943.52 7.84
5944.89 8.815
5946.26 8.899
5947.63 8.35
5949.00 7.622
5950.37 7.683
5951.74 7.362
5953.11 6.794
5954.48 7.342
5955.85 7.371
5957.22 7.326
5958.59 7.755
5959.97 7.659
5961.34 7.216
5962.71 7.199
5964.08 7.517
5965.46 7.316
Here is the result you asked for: 2.2 A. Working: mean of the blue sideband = 7.44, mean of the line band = 6.9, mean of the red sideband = 7.34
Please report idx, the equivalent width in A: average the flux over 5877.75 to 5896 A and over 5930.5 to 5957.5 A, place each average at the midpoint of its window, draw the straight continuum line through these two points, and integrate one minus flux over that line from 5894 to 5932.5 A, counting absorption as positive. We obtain -1.2 A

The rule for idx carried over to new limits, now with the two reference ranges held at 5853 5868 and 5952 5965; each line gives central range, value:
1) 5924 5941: 1.1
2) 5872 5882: 0.9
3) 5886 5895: 1.8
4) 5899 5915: 0.3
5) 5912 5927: 0.9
